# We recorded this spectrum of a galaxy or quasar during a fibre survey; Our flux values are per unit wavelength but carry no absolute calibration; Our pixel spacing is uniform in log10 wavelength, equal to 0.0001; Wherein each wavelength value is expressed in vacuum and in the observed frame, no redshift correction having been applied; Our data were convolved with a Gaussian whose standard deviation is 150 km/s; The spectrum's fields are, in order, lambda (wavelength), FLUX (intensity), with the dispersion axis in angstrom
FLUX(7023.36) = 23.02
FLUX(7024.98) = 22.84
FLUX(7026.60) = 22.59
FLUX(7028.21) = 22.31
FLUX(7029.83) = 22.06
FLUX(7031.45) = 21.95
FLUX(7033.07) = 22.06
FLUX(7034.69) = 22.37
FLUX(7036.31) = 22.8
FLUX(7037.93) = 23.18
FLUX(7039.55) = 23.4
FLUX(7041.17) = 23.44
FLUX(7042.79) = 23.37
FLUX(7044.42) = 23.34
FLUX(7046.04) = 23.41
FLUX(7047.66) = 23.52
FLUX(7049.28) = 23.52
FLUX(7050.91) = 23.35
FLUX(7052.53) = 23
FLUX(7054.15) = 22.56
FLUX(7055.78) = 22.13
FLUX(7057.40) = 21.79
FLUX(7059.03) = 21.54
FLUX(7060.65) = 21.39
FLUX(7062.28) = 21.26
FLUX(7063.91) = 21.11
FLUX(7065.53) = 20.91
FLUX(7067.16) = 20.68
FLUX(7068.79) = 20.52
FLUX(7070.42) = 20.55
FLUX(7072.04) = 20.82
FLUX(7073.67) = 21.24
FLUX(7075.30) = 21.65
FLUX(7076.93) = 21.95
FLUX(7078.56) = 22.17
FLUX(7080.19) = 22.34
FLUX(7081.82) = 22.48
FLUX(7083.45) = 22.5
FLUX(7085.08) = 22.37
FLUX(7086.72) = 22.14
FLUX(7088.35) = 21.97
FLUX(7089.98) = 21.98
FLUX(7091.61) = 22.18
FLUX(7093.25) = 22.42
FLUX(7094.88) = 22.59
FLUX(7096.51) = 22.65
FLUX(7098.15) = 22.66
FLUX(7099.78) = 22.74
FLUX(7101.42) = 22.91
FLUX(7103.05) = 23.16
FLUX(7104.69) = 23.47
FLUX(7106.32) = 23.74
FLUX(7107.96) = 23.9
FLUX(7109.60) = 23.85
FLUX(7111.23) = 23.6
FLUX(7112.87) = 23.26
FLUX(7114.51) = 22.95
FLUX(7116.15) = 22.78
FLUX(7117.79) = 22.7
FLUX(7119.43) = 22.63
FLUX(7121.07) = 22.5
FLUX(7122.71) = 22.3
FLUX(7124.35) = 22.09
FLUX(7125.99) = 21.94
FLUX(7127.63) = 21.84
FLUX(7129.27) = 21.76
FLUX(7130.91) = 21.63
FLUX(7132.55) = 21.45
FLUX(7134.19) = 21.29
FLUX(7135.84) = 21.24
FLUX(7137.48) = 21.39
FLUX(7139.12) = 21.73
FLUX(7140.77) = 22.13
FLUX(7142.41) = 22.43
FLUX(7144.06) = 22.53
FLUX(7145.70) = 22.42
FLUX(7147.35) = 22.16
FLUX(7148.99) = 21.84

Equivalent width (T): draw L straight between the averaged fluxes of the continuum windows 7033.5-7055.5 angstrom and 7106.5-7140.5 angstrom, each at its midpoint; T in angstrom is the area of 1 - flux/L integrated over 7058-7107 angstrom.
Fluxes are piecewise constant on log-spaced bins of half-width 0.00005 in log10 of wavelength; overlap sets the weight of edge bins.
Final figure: 1.6 angstrom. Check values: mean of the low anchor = 23.1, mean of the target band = 22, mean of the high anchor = 22.4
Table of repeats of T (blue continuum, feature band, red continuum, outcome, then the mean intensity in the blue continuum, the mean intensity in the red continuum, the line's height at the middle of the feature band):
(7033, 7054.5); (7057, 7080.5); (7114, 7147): 1.58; 23.1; 22.1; 22.8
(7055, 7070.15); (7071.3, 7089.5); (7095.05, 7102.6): 0.01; 21.2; 22.8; 22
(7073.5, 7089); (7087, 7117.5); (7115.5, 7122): -0.70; 22.1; 22.6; 22.4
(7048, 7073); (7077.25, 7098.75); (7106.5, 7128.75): -0.09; 21.7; 22.8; 22.2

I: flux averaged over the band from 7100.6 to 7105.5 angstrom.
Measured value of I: 23.2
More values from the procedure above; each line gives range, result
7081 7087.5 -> 22.4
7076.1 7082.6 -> 22.2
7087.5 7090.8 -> 22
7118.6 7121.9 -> 22.6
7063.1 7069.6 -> 20.8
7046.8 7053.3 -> 23.4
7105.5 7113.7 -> 23.7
